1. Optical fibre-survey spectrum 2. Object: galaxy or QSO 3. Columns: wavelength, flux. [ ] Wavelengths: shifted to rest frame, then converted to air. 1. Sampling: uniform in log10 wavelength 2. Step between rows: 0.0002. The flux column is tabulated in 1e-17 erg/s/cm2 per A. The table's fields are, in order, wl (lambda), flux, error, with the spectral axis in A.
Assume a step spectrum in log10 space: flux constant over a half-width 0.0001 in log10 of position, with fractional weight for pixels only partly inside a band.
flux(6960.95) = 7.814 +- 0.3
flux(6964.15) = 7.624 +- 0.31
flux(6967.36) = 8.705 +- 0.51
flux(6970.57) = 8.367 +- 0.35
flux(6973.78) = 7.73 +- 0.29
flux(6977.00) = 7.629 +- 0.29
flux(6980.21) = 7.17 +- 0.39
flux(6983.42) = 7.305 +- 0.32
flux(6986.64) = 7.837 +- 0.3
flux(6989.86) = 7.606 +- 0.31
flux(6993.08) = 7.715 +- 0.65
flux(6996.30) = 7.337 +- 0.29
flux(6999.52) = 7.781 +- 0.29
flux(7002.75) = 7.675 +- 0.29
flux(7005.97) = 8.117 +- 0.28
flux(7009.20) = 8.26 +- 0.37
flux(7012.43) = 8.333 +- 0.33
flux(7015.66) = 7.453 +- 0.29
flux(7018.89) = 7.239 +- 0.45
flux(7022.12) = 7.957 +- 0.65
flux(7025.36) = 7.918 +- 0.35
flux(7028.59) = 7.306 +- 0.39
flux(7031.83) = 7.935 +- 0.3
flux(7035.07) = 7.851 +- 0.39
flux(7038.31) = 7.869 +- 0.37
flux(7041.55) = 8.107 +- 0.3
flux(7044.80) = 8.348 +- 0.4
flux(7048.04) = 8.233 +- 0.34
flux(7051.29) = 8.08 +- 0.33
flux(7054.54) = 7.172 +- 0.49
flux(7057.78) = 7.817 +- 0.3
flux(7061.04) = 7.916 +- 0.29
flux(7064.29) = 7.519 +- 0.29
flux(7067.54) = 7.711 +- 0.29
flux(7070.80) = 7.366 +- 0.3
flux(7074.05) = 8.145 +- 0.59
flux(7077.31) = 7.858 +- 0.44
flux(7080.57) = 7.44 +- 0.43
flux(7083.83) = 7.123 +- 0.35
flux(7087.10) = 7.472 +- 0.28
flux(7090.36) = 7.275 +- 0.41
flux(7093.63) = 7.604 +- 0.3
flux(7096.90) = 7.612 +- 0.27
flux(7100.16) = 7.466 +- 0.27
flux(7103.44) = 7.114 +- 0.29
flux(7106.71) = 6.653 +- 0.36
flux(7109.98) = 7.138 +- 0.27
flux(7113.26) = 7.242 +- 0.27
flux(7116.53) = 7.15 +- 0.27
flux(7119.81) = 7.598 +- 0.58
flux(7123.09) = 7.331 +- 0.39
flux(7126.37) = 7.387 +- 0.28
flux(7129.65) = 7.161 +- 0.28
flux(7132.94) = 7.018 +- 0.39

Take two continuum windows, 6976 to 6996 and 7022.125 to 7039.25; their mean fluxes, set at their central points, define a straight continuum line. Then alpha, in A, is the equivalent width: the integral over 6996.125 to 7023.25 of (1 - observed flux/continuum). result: -0.5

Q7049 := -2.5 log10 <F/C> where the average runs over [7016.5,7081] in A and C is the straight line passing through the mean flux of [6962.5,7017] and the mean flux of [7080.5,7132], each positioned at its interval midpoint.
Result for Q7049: -0.035 mag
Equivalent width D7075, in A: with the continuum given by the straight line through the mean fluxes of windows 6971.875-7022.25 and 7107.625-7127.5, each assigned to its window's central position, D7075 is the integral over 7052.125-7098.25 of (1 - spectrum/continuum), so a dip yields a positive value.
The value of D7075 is -1.0 A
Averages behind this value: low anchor 7.69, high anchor 7.28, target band 7.58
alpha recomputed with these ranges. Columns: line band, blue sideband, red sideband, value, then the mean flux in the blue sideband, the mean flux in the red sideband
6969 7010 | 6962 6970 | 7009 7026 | 1.5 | 8.17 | 7.82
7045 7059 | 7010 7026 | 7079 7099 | -0.5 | 7.79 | 7.42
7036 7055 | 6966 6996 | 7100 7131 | -1.3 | 7.76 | 7.21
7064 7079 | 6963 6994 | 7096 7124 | -0.7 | 7.77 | 7.25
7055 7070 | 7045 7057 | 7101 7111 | 0.1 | 7.89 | 6.99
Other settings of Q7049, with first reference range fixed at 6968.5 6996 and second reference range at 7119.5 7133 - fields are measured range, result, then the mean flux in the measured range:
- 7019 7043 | -0.04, 7.81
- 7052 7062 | -0.03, 7.66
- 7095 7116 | 0.02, 7.21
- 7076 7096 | -0.01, 7.46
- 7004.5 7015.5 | -0.07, 8.13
